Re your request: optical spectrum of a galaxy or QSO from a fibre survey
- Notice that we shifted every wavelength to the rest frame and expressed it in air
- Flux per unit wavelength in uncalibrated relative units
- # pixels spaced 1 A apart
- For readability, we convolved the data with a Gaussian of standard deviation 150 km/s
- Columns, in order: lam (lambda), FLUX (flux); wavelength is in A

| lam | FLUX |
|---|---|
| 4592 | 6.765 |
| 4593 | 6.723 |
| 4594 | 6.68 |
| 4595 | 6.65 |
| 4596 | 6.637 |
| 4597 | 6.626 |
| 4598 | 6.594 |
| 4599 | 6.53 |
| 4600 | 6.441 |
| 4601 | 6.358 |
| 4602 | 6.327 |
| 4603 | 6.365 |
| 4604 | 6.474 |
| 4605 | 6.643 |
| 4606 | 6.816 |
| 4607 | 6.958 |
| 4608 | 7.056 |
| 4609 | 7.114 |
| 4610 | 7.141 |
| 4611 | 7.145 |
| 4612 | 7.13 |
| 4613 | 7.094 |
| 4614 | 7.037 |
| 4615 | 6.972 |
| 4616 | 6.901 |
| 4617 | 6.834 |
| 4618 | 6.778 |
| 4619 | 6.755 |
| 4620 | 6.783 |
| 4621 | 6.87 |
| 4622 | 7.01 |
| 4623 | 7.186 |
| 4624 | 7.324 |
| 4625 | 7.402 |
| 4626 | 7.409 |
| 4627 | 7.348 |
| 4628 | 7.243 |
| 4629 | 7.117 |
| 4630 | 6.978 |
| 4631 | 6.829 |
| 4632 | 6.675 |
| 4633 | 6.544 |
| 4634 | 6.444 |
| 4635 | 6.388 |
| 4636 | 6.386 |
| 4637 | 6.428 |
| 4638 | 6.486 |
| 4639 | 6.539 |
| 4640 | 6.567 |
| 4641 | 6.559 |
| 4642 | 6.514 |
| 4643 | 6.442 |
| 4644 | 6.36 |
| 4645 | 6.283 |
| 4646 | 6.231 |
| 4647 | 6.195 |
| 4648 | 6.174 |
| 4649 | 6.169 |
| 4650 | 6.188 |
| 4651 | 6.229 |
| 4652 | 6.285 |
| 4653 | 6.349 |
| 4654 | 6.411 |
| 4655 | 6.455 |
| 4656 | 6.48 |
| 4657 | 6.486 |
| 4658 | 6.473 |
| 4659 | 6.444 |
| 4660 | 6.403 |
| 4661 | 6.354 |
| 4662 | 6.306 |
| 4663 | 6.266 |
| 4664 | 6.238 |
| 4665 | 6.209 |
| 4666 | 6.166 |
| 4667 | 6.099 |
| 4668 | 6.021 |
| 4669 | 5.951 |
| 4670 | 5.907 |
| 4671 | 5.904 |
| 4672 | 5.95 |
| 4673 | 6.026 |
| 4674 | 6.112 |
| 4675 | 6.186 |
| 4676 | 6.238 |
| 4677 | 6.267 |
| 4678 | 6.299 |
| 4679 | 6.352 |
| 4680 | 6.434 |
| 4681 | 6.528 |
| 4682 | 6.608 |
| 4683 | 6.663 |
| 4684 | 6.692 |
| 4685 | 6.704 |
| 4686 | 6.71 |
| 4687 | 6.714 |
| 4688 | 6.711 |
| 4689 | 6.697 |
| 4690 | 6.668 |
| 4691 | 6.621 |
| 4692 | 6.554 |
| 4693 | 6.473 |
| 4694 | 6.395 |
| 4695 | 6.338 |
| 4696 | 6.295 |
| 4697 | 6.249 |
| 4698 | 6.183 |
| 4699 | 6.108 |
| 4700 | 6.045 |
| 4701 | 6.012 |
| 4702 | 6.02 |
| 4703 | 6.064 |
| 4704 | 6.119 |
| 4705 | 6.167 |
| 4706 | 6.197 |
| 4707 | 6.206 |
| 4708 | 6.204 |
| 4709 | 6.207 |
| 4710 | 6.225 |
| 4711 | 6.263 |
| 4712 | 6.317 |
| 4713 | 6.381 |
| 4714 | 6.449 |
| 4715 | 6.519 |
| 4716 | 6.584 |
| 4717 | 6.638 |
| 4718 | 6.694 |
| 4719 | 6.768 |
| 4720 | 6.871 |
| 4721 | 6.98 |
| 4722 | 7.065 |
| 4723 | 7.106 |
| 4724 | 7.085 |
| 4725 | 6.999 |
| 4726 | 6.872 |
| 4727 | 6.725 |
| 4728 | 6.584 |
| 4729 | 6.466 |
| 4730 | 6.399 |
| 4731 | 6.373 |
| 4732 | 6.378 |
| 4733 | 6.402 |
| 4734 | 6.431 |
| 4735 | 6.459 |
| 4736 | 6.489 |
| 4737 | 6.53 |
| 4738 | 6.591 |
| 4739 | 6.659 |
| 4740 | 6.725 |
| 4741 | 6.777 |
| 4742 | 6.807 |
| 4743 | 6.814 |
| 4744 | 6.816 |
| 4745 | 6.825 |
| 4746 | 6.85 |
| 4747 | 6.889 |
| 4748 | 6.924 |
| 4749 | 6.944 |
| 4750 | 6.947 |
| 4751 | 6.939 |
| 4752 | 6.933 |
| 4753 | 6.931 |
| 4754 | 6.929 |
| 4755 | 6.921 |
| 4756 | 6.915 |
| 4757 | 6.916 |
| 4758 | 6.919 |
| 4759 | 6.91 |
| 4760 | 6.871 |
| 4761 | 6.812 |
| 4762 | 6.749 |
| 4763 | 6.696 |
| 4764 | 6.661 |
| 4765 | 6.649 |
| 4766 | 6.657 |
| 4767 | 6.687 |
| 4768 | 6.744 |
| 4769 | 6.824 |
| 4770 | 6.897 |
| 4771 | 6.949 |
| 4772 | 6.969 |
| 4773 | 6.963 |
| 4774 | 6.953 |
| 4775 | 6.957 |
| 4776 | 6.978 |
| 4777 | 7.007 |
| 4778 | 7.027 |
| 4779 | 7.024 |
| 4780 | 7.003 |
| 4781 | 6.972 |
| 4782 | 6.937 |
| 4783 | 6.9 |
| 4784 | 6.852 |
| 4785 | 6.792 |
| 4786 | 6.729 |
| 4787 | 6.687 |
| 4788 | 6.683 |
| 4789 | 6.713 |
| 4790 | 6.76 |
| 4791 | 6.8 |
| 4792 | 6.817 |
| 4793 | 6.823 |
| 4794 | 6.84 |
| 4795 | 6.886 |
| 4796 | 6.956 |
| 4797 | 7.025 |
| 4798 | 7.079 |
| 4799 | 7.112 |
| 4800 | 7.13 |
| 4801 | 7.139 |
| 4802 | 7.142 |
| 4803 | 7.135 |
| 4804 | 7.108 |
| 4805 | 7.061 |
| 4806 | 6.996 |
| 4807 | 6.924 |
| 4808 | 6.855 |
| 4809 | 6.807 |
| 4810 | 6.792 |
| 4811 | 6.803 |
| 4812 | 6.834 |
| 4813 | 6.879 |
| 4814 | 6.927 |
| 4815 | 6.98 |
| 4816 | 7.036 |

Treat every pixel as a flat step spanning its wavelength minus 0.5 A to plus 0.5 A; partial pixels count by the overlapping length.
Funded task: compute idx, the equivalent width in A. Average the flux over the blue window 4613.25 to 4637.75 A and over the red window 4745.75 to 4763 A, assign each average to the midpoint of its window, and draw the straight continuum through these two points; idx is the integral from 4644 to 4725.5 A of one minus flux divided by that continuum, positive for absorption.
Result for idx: 6.1 A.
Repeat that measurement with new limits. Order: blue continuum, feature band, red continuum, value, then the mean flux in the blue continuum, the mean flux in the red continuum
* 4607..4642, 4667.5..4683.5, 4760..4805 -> 1.6 A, 6.89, 6.89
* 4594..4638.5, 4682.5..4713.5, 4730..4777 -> 2.0 A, 6.82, 6.78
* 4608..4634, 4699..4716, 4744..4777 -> 1.7 A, 7.01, 6.87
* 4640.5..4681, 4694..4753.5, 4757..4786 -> 0.5 A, 6.26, 6.87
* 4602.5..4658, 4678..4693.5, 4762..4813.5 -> 0.4 A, 6.71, 6.89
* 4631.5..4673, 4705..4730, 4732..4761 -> 0.2 A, 6.31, 6.78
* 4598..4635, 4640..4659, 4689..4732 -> 1.1 A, 6.88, 6.47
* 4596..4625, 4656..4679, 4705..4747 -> 1.8 A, 6.84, 6.6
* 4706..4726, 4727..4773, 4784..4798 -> -0.3 A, 6.6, 6.82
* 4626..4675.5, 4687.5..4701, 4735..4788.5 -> 0.4 A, 6.39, 6.84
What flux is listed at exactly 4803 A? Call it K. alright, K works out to 7.135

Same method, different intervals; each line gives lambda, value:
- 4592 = 6.765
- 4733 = 6.402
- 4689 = 6.697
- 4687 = 6.714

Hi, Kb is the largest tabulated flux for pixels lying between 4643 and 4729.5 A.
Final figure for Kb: 7.106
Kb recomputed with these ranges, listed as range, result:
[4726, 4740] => 6.872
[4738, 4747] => 6.889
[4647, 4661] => 6.486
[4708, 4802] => 7.142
